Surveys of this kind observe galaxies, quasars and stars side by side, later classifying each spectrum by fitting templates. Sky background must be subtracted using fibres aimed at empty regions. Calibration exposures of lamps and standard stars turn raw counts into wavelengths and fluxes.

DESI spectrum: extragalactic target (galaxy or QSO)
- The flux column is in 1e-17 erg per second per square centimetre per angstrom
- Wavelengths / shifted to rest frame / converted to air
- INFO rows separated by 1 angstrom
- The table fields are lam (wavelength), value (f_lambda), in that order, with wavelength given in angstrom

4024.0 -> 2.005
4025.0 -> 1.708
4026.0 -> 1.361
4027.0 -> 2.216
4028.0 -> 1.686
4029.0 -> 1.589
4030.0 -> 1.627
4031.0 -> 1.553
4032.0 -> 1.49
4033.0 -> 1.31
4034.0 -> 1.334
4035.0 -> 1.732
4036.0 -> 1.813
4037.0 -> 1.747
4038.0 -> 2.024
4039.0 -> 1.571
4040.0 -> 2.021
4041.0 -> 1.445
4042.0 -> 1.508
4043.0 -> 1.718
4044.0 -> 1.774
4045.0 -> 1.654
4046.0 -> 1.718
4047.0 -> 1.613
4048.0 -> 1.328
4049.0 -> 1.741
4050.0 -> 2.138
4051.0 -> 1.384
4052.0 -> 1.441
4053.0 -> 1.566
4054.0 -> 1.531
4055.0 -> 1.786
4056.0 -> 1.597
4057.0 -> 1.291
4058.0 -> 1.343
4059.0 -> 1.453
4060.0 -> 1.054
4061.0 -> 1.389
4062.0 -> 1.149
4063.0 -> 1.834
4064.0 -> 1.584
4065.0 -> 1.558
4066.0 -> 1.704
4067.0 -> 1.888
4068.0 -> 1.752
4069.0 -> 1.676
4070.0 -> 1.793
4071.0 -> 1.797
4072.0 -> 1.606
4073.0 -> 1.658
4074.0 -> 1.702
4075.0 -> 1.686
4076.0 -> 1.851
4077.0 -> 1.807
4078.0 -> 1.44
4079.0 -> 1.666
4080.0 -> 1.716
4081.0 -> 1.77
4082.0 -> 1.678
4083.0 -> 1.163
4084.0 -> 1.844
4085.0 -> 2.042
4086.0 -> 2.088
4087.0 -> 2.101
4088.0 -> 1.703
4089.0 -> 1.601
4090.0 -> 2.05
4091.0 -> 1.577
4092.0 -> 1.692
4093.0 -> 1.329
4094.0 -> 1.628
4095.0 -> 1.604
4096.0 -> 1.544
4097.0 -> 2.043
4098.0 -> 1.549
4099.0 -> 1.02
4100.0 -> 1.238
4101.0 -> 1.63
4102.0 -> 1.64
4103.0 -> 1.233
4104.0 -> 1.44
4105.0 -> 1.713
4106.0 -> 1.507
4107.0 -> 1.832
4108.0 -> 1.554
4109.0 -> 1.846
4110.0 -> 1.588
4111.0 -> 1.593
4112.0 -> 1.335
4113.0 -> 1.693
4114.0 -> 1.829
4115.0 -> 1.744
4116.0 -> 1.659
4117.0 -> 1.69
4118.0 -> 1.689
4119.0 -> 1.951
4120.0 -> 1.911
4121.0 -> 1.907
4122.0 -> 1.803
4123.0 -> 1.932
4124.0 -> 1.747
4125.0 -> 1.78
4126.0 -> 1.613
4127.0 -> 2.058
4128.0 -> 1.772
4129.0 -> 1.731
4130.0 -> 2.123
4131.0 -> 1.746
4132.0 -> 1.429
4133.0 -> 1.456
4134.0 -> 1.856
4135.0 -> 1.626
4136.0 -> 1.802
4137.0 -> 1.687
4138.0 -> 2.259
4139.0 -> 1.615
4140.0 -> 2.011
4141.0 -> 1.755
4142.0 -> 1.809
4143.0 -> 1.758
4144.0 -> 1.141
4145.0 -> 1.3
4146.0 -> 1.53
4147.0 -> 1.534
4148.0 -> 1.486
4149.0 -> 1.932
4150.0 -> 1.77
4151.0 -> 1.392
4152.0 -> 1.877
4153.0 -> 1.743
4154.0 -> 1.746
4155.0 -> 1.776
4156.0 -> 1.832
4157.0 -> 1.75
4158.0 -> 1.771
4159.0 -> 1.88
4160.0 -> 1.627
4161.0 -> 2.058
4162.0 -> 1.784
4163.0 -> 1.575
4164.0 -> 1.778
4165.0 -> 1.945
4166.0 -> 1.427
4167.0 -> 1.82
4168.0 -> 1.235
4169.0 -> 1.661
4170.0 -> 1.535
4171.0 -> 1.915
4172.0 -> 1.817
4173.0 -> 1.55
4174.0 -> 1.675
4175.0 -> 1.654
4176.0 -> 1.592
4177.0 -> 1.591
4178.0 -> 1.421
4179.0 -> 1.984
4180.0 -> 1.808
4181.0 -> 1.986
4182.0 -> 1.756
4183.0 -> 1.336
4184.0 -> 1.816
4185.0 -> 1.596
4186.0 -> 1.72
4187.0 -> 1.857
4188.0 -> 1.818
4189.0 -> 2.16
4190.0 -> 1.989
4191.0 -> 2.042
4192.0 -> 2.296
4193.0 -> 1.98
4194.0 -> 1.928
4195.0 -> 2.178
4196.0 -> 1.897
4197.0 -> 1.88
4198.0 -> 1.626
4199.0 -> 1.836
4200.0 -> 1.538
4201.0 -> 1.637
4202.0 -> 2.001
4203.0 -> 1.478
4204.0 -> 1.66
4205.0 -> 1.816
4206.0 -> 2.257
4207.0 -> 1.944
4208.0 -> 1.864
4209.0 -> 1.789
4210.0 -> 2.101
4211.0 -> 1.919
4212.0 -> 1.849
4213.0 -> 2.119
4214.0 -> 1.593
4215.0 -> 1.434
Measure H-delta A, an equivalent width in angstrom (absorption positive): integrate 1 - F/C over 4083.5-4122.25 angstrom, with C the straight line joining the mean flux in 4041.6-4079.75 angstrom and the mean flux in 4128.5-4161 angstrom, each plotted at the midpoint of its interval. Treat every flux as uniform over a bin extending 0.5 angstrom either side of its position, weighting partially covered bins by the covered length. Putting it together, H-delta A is -0.3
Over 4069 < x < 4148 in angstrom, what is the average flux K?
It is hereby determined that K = 1.69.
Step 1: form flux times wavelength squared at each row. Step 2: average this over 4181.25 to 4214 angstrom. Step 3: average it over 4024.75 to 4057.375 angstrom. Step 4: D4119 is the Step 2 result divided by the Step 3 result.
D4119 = 1.2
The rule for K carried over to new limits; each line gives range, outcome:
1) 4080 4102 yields 1.66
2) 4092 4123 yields 1.63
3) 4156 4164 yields 1.78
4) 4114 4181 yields 1.73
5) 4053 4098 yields 1.65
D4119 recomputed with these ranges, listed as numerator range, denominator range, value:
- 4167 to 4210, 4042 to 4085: 1.18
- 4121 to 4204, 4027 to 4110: 1.12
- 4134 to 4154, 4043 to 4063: 1.15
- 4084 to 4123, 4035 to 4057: 1.04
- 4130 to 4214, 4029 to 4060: 1.18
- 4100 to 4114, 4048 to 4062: 1.08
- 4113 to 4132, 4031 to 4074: 1.16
